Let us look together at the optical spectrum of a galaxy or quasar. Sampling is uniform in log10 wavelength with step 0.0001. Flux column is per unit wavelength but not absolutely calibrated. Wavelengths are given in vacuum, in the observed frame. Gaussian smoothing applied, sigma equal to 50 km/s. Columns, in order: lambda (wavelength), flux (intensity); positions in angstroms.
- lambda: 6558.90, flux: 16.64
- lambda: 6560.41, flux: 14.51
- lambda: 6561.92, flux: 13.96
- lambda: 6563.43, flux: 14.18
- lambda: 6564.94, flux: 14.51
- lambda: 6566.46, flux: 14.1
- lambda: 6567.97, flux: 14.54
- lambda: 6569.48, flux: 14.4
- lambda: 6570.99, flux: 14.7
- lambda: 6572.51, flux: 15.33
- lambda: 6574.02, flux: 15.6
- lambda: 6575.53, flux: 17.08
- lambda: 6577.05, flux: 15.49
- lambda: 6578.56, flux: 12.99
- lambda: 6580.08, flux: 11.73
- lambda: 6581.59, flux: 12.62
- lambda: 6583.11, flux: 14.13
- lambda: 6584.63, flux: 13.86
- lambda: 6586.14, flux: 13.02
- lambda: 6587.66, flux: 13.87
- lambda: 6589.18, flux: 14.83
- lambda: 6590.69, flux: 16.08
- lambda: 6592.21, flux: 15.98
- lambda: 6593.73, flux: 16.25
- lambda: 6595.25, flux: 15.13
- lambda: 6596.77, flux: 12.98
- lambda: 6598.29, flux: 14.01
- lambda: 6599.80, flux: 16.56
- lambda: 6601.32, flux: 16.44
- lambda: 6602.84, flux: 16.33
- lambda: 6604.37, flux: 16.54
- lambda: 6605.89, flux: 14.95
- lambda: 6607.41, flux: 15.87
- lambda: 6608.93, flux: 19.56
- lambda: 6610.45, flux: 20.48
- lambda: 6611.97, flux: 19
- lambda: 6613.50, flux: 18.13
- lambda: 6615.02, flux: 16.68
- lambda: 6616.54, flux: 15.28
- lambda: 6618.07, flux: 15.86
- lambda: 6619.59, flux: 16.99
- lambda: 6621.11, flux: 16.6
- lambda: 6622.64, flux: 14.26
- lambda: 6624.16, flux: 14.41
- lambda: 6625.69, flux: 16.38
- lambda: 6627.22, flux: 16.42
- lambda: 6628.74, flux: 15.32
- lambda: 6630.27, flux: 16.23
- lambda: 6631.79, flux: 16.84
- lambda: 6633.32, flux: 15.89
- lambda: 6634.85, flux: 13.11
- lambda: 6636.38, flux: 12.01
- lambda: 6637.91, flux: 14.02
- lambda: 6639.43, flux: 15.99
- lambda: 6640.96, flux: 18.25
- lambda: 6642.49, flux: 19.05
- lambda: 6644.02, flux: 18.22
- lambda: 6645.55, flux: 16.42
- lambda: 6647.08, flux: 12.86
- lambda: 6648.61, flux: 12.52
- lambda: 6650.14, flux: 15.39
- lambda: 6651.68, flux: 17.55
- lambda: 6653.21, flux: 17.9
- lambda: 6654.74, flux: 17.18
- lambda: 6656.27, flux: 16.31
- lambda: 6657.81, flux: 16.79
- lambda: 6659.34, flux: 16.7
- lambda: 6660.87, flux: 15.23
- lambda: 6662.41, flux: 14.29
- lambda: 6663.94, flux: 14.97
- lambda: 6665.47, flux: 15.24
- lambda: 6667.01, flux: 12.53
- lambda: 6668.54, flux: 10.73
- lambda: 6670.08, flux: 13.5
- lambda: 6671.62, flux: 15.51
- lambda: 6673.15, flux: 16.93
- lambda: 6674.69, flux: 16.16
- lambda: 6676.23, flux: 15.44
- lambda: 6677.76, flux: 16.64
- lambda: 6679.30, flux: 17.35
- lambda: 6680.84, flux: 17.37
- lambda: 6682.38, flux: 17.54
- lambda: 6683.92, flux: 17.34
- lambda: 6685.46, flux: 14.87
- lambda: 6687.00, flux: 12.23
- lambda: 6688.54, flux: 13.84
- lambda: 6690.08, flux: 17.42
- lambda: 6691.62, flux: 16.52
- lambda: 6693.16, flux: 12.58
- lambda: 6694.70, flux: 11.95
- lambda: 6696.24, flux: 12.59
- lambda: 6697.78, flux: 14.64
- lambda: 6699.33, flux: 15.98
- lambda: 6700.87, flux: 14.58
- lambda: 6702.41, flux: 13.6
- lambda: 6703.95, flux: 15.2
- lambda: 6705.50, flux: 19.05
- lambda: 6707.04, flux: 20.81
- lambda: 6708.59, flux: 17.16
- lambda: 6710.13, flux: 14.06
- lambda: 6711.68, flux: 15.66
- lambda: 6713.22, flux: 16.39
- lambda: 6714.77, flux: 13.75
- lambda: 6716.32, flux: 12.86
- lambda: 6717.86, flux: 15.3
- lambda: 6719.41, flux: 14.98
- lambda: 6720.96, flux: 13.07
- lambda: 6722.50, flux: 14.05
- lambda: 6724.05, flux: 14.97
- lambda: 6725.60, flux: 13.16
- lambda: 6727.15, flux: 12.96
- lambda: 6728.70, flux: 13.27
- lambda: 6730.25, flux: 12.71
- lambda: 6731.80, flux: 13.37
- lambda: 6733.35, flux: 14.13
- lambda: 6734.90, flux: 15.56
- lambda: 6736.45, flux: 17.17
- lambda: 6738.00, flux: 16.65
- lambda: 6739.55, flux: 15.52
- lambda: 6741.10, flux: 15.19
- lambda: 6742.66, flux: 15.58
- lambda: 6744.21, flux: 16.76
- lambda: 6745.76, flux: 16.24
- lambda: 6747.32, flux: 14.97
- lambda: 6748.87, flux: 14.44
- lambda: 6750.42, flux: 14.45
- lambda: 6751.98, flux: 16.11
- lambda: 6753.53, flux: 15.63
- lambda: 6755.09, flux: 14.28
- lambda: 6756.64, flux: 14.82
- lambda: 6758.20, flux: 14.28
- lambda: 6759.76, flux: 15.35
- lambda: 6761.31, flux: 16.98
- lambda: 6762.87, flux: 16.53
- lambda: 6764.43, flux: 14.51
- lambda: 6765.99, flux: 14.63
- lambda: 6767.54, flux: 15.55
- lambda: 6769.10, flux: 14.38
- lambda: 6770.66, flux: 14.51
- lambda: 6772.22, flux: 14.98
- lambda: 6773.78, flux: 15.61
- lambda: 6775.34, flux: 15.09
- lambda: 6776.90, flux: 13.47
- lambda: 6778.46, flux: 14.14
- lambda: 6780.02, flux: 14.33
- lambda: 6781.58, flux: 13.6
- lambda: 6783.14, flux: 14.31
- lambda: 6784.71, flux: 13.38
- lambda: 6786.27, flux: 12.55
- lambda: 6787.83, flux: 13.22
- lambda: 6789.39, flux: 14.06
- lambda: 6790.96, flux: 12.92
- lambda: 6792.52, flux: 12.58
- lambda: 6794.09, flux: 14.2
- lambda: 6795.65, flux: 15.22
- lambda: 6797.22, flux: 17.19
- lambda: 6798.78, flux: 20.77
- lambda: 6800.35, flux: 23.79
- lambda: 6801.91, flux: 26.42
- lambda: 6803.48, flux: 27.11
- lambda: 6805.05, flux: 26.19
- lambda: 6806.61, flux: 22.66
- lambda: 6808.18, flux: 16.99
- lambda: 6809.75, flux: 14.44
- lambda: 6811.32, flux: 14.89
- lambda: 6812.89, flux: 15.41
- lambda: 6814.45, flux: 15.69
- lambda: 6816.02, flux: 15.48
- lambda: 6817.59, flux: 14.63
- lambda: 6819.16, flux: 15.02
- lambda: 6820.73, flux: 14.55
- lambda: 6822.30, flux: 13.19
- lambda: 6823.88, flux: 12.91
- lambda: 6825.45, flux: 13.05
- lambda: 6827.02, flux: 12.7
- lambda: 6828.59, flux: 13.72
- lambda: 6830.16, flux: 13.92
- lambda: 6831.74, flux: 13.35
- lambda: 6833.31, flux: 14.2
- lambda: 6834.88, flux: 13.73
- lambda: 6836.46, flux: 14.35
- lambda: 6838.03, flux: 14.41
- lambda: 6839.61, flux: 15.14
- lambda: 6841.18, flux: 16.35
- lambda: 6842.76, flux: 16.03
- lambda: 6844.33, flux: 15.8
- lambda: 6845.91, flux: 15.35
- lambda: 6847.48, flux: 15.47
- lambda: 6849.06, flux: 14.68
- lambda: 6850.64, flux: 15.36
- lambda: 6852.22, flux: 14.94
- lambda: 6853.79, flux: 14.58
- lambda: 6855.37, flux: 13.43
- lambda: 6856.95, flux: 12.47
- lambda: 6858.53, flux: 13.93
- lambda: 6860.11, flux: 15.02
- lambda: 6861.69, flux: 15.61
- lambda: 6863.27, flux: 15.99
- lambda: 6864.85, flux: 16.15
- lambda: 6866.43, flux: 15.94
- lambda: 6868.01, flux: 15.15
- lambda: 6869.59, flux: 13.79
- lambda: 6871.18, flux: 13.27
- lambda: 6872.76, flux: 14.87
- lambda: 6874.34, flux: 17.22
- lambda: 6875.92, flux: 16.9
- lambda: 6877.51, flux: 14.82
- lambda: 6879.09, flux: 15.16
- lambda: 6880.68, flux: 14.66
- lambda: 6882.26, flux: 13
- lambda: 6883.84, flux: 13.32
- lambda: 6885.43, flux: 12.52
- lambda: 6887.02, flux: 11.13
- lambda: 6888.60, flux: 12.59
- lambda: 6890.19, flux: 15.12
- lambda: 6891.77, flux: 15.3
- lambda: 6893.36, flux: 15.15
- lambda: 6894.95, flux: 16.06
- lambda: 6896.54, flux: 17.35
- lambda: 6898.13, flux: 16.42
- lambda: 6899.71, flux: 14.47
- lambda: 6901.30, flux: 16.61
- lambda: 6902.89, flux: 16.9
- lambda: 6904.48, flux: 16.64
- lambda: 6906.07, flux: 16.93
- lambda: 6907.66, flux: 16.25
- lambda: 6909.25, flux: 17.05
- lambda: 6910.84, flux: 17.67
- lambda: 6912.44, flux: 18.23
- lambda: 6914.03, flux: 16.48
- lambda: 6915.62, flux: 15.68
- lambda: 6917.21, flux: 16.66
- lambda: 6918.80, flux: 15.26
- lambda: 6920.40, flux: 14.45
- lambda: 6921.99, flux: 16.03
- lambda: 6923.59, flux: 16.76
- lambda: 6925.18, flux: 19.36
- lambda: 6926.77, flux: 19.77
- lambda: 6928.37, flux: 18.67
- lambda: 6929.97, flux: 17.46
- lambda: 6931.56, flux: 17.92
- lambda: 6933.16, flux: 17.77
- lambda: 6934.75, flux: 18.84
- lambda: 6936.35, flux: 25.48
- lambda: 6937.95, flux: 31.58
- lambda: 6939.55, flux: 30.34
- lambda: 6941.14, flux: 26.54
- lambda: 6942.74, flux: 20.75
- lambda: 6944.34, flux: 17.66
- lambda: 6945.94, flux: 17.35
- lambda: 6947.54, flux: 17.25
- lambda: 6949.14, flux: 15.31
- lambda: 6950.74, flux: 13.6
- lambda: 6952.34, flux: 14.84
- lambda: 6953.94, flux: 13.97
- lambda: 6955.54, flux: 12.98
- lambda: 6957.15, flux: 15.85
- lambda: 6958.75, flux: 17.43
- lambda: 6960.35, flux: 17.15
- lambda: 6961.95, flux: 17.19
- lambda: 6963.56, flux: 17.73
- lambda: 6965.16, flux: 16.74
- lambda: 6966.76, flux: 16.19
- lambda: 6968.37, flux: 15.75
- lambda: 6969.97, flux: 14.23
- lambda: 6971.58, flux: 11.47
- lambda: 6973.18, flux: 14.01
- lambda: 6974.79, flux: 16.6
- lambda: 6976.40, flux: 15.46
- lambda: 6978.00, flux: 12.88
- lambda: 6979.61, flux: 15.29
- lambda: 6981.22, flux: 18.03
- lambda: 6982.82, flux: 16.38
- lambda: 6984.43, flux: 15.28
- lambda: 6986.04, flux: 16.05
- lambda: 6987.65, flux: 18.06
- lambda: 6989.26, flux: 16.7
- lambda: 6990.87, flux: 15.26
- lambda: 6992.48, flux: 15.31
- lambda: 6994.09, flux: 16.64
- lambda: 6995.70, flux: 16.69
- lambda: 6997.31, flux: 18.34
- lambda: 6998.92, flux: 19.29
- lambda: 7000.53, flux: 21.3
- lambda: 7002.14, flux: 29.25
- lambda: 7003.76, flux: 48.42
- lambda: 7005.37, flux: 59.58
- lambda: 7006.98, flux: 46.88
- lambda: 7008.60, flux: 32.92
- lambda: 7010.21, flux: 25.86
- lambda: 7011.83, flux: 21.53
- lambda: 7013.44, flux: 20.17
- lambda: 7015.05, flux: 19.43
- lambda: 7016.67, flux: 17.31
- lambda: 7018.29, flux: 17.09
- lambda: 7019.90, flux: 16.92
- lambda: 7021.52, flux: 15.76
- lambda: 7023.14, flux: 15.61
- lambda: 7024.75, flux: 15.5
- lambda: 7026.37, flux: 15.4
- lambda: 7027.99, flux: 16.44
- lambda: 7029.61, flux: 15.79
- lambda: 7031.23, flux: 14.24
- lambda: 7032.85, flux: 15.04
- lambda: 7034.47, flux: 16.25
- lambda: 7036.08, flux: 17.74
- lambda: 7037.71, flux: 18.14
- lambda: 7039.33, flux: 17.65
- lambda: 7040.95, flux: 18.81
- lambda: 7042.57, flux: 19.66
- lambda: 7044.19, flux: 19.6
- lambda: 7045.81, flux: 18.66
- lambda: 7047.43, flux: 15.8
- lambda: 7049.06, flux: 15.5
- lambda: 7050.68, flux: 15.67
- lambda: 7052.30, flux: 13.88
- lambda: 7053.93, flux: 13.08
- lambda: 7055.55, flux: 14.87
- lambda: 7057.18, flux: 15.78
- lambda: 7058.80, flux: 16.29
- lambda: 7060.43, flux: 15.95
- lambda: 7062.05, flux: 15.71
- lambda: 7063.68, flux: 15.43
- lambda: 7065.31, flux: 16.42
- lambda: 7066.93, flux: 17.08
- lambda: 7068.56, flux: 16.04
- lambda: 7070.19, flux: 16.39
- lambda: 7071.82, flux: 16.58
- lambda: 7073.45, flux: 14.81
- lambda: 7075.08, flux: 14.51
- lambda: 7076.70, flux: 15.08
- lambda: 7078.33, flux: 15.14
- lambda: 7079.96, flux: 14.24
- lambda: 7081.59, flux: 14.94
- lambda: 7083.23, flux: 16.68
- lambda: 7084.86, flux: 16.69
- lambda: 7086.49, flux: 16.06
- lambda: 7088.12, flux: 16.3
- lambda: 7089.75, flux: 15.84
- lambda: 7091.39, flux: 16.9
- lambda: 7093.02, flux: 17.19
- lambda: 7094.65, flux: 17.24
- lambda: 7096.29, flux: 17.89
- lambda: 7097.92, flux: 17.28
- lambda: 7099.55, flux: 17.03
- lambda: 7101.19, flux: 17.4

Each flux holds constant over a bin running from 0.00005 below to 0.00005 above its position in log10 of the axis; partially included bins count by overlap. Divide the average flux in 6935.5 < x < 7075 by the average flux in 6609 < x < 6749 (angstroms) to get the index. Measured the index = 1.20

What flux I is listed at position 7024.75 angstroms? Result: 15.5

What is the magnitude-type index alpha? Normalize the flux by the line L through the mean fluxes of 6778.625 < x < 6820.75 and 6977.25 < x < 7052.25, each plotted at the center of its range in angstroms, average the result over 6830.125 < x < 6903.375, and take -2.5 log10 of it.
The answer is 0.19 mag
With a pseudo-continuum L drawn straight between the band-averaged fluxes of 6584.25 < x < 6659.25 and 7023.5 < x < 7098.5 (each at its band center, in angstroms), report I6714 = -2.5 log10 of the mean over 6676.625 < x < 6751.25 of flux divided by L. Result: 0.06 mag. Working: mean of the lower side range 15.9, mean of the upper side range 16.2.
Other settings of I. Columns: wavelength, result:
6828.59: 13.72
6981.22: 18.03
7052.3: 13.88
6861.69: 15.61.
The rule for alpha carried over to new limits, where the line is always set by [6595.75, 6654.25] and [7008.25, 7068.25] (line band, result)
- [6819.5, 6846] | 0.17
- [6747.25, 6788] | 0.13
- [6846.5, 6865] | 0.14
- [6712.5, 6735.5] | 0.17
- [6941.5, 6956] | 0.04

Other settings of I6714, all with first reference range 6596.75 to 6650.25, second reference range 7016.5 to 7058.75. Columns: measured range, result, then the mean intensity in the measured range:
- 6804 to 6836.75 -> 0.06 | 15.4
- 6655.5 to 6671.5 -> 0.10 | 14.7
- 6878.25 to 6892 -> 0.19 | 13.6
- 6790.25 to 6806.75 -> -0.22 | 19.8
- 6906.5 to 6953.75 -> -0.14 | 18.6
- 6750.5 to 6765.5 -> 0.06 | 15.3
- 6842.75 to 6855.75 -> 0.08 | 15.1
